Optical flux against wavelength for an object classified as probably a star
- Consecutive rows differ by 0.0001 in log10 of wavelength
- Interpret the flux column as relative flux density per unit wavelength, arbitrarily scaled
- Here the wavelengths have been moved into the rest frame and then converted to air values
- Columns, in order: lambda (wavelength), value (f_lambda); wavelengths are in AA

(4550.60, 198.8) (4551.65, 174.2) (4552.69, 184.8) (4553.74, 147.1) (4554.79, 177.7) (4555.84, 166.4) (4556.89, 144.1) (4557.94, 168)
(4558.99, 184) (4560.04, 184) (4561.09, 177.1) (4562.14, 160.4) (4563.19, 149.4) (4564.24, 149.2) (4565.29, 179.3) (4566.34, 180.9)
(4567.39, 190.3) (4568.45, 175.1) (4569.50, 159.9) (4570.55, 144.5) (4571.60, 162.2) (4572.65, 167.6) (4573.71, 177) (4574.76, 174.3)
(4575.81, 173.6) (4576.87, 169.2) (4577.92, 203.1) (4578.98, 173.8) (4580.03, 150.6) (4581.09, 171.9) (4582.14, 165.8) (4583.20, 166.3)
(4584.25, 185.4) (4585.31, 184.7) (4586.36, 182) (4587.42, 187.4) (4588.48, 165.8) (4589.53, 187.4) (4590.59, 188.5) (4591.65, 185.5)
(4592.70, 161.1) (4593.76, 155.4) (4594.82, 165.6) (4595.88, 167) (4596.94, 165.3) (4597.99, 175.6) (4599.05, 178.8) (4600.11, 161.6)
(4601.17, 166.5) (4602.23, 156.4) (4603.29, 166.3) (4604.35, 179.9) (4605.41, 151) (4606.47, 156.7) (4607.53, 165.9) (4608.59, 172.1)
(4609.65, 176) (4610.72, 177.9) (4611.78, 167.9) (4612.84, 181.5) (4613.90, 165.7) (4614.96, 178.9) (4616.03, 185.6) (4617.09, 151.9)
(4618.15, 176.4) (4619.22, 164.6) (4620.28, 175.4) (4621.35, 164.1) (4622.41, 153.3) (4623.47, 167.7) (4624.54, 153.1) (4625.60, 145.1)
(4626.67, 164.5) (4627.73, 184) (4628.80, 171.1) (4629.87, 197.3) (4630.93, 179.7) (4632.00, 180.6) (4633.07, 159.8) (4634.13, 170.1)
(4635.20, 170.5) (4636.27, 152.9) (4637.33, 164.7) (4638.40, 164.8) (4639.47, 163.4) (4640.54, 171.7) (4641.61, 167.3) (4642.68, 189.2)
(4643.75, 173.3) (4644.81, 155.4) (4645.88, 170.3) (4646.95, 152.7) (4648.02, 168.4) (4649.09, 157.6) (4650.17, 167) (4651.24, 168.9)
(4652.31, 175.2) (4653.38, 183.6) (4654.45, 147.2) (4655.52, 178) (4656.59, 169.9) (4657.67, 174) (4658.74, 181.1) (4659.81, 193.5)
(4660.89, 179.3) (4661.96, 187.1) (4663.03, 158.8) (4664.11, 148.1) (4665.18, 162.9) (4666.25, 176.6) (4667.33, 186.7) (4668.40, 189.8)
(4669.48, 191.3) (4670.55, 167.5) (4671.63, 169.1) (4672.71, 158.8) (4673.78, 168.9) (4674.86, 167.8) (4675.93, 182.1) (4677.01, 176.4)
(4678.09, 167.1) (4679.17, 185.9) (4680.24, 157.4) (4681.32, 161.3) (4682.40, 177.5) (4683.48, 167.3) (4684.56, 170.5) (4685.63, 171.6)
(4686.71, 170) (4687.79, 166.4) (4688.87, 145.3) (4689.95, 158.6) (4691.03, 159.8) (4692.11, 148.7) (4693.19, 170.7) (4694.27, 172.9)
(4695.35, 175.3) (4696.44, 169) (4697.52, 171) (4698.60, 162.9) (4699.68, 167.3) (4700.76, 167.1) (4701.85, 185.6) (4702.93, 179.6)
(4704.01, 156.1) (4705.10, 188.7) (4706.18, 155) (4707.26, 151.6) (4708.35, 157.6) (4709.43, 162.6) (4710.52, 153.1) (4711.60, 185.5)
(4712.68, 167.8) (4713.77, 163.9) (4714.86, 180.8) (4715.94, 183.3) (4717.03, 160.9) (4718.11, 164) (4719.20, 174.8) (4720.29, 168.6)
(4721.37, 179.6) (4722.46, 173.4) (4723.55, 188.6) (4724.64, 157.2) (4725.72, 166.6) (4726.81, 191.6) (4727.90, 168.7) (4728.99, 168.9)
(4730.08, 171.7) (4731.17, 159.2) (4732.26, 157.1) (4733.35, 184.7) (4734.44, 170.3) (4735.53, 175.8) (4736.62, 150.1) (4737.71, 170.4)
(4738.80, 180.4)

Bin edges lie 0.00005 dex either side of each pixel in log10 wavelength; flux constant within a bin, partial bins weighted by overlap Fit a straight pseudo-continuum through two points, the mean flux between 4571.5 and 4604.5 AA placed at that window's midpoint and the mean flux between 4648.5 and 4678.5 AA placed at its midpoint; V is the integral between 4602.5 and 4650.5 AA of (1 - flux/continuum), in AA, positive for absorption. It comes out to 1.22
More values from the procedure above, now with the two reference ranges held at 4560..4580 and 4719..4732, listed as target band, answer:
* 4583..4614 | -0.2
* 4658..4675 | -0.3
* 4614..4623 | 0.1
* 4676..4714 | 1.0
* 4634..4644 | 0.1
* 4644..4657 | 0.4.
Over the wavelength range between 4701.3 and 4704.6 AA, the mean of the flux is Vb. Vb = 174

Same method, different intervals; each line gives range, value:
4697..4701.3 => 167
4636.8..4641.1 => 166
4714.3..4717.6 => 175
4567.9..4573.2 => 162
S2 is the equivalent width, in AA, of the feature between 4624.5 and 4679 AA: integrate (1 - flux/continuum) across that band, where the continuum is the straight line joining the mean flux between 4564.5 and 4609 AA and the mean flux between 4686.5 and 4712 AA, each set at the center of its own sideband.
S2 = -1.0 AA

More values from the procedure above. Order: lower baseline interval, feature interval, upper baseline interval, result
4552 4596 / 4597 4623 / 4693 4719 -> 0.3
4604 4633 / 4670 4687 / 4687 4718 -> -0.2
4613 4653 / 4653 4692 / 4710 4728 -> -0.1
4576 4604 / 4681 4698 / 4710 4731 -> 0.6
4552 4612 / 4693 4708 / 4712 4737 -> 0.1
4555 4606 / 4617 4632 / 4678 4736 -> 0.1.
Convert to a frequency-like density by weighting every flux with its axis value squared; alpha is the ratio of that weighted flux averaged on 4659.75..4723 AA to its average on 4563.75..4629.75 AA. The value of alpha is 1.04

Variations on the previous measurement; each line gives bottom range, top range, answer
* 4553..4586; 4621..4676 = 1.04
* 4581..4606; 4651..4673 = 1.04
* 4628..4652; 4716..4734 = 1.05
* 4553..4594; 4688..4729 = 1.04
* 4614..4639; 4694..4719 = 1.04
